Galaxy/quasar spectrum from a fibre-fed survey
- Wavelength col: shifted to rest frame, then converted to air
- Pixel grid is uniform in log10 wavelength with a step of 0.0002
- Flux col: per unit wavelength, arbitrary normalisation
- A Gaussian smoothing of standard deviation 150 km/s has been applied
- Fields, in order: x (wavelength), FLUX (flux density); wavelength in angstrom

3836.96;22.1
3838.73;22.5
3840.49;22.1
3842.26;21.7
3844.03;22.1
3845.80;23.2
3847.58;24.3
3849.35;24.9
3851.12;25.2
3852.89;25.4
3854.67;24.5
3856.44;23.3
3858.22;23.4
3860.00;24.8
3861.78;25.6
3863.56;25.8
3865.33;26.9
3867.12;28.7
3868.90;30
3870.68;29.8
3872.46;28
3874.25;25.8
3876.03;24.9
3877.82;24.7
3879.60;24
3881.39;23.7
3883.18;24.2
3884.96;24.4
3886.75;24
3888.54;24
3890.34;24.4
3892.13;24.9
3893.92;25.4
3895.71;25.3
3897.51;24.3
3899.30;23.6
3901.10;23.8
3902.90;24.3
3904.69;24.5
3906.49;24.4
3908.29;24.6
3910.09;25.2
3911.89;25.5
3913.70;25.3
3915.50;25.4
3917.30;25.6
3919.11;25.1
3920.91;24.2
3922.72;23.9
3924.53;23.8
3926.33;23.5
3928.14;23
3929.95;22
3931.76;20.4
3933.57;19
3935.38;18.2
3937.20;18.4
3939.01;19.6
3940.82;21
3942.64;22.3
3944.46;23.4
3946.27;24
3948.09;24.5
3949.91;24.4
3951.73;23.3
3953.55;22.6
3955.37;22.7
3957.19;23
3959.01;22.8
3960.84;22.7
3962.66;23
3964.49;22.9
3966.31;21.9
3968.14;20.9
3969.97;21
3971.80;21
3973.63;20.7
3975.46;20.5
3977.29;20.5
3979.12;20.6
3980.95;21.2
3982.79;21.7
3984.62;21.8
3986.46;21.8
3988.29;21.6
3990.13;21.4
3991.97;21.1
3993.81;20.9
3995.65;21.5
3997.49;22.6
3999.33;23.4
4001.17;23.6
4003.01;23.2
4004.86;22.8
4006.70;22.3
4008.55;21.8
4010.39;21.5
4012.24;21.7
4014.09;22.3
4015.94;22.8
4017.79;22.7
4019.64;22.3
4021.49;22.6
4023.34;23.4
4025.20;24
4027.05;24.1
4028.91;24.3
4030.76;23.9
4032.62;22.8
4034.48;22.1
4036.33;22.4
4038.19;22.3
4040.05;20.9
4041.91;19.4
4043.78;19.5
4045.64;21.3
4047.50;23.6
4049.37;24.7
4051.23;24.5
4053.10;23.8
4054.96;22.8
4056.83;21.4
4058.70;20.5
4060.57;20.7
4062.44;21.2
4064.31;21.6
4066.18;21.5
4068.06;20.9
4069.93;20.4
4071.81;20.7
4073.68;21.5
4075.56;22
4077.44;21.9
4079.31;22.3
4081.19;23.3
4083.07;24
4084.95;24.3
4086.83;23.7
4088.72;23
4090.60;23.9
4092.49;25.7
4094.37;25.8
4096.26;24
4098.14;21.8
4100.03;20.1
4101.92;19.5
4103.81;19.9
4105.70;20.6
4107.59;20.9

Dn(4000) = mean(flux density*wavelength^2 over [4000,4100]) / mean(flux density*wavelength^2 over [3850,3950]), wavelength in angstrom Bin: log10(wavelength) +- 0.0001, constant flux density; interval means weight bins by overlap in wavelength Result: 1.00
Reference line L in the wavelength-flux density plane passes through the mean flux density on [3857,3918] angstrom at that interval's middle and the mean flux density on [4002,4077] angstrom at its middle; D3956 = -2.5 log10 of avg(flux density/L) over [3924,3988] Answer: 0.10 mag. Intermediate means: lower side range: 25.3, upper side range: 22.2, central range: 21.8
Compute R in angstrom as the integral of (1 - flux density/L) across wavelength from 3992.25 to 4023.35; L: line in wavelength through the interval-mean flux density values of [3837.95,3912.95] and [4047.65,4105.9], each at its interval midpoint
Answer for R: 1.1 angstrom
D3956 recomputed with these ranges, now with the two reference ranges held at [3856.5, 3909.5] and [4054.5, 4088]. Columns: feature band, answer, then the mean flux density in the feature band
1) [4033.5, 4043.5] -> 0.06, 21.3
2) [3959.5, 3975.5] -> 0.10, 21.7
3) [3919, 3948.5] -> 0.11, 22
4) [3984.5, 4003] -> 0.06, 22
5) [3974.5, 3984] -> 0.13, 20.9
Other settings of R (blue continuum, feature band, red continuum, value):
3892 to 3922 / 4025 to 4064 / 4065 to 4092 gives 0.9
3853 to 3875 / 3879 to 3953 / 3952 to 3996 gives 1.9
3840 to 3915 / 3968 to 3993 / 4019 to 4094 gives 2.5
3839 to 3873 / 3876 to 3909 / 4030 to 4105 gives 0.4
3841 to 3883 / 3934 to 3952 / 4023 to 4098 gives 1.7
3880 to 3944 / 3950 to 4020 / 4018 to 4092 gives 2.7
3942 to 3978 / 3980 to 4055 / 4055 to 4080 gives -2.0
